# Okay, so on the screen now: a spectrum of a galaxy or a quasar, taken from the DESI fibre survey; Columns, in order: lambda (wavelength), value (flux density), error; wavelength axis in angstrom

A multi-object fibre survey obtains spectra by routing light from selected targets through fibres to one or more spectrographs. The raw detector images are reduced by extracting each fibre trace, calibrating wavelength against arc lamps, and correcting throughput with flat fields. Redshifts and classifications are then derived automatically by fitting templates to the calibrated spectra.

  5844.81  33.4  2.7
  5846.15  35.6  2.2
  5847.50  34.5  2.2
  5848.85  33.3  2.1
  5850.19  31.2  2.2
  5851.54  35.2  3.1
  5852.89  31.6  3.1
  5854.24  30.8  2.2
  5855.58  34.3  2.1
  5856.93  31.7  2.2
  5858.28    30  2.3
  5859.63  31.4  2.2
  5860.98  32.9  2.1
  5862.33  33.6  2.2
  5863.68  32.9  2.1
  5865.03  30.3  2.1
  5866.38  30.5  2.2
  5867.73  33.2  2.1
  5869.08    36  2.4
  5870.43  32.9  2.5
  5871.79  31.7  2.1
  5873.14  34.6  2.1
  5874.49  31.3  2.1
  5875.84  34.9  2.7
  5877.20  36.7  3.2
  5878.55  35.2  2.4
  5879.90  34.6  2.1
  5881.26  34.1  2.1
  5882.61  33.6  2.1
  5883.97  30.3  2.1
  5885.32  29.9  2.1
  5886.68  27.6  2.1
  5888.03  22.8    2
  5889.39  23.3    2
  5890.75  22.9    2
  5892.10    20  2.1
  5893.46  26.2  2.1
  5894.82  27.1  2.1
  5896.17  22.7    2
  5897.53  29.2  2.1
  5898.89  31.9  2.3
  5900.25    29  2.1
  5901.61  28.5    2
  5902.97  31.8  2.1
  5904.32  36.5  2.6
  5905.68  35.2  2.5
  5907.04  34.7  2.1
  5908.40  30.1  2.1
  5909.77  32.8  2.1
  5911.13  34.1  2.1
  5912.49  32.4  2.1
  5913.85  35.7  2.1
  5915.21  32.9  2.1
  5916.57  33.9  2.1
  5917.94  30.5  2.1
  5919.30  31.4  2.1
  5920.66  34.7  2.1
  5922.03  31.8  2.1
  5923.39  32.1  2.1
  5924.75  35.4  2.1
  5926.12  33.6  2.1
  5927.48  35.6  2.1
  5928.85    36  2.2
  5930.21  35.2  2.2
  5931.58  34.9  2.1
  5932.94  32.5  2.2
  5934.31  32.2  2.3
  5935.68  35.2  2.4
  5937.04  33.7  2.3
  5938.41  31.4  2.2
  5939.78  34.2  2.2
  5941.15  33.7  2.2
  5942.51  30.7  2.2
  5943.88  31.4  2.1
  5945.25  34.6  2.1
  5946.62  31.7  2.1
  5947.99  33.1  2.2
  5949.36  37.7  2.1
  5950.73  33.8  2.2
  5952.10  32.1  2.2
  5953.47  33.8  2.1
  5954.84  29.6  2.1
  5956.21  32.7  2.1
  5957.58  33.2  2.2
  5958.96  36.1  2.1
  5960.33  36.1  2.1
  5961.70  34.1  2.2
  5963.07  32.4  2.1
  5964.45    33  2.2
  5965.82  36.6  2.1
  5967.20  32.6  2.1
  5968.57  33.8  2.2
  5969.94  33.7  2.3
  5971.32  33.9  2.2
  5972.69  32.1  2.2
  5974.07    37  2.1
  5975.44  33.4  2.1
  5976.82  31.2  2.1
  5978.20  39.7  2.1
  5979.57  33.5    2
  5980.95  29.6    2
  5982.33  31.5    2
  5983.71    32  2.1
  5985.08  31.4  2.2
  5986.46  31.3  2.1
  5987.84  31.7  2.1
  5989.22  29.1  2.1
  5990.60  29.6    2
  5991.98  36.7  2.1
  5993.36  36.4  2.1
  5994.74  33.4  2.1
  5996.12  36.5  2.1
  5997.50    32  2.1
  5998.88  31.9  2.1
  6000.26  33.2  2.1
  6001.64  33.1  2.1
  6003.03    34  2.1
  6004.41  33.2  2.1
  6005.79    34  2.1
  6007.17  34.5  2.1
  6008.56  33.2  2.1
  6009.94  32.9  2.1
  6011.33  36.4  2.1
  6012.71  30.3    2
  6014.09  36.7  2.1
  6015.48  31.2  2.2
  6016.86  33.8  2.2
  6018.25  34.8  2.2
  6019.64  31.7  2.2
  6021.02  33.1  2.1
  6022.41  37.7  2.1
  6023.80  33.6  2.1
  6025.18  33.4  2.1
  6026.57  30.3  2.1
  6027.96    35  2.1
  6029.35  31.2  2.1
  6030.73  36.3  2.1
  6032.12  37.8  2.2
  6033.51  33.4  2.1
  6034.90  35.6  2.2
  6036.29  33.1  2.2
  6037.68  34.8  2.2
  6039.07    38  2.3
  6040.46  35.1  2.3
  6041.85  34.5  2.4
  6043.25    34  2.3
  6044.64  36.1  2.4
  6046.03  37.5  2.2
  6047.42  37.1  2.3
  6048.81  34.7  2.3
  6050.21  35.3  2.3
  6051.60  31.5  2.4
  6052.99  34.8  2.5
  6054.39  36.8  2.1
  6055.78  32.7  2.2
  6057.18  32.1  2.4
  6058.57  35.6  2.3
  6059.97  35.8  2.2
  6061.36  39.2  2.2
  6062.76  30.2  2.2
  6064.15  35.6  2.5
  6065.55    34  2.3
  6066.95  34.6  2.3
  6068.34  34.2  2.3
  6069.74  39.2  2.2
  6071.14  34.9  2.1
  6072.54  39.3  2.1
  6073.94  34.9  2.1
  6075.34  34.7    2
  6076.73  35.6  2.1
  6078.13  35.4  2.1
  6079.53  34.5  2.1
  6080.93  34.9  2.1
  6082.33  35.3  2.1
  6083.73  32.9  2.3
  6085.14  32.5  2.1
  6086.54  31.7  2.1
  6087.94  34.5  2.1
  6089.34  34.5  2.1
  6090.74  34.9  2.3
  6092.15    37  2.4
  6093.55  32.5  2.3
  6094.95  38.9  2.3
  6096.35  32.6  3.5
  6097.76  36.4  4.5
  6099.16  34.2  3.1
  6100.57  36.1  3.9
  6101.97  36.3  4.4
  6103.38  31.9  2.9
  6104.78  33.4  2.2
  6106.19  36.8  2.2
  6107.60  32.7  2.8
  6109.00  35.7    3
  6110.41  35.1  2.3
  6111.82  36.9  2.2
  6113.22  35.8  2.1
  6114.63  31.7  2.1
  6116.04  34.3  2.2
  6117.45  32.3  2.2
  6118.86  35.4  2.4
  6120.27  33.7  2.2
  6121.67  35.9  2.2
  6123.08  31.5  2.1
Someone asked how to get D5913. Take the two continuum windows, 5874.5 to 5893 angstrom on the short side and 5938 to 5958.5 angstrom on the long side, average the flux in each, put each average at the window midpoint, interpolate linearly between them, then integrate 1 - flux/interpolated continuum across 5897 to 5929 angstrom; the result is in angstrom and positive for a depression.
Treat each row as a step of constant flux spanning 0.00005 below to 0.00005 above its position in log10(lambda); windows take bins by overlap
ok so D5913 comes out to -1.7 angstrom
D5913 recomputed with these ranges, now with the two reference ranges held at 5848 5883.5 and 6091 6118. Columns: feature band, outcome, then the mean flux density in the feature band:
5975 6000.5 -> 0.8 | 32.8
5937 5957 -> 0.4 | 32.9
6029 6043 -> -0.3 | 35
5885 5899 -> 3.3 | 25.4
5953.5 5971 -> 0.0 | 33.7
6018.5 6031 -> 0.2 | 33.6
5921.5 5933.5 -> -0.3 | 34.2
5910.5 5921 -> 0.1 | 33.2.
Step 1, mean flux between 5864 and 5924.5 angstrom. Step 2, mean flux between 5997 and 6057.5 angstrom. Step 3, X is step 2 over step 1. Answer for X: 1.1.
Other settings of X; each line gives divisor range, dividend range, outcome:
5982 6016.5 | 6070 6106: 1.05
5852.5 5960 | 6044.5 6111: 1.09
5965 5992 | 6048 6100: 1.06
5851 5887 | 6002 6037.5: 1.04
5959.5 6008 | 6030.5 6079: 1.06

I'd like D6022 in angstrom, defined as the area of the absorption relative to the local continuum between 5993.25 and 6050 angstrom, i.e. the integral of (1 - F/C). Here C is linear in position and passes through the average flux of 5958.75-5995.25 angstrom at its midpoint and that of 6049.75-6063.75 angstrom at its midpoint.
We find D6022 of -0.51 angstrom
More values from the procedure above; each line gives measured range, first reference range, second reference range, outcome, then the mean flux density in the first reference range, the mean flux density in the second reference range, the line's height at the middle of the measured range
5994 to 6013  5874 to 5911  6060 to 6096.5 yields -0.3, 30.2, 35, 33.1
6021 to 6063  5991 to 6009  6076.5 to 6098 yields -0.7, 33.9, 34.6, 34.2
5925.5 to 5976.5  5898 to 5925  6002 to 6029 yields -1.0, 32.7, 33.6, 33.1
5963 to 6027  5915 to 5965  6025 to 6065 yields 1.4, 33.4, 34.8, 34.1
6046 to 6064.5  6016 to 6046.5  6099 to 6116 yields -0.1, 34.5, 34.7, 34.6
